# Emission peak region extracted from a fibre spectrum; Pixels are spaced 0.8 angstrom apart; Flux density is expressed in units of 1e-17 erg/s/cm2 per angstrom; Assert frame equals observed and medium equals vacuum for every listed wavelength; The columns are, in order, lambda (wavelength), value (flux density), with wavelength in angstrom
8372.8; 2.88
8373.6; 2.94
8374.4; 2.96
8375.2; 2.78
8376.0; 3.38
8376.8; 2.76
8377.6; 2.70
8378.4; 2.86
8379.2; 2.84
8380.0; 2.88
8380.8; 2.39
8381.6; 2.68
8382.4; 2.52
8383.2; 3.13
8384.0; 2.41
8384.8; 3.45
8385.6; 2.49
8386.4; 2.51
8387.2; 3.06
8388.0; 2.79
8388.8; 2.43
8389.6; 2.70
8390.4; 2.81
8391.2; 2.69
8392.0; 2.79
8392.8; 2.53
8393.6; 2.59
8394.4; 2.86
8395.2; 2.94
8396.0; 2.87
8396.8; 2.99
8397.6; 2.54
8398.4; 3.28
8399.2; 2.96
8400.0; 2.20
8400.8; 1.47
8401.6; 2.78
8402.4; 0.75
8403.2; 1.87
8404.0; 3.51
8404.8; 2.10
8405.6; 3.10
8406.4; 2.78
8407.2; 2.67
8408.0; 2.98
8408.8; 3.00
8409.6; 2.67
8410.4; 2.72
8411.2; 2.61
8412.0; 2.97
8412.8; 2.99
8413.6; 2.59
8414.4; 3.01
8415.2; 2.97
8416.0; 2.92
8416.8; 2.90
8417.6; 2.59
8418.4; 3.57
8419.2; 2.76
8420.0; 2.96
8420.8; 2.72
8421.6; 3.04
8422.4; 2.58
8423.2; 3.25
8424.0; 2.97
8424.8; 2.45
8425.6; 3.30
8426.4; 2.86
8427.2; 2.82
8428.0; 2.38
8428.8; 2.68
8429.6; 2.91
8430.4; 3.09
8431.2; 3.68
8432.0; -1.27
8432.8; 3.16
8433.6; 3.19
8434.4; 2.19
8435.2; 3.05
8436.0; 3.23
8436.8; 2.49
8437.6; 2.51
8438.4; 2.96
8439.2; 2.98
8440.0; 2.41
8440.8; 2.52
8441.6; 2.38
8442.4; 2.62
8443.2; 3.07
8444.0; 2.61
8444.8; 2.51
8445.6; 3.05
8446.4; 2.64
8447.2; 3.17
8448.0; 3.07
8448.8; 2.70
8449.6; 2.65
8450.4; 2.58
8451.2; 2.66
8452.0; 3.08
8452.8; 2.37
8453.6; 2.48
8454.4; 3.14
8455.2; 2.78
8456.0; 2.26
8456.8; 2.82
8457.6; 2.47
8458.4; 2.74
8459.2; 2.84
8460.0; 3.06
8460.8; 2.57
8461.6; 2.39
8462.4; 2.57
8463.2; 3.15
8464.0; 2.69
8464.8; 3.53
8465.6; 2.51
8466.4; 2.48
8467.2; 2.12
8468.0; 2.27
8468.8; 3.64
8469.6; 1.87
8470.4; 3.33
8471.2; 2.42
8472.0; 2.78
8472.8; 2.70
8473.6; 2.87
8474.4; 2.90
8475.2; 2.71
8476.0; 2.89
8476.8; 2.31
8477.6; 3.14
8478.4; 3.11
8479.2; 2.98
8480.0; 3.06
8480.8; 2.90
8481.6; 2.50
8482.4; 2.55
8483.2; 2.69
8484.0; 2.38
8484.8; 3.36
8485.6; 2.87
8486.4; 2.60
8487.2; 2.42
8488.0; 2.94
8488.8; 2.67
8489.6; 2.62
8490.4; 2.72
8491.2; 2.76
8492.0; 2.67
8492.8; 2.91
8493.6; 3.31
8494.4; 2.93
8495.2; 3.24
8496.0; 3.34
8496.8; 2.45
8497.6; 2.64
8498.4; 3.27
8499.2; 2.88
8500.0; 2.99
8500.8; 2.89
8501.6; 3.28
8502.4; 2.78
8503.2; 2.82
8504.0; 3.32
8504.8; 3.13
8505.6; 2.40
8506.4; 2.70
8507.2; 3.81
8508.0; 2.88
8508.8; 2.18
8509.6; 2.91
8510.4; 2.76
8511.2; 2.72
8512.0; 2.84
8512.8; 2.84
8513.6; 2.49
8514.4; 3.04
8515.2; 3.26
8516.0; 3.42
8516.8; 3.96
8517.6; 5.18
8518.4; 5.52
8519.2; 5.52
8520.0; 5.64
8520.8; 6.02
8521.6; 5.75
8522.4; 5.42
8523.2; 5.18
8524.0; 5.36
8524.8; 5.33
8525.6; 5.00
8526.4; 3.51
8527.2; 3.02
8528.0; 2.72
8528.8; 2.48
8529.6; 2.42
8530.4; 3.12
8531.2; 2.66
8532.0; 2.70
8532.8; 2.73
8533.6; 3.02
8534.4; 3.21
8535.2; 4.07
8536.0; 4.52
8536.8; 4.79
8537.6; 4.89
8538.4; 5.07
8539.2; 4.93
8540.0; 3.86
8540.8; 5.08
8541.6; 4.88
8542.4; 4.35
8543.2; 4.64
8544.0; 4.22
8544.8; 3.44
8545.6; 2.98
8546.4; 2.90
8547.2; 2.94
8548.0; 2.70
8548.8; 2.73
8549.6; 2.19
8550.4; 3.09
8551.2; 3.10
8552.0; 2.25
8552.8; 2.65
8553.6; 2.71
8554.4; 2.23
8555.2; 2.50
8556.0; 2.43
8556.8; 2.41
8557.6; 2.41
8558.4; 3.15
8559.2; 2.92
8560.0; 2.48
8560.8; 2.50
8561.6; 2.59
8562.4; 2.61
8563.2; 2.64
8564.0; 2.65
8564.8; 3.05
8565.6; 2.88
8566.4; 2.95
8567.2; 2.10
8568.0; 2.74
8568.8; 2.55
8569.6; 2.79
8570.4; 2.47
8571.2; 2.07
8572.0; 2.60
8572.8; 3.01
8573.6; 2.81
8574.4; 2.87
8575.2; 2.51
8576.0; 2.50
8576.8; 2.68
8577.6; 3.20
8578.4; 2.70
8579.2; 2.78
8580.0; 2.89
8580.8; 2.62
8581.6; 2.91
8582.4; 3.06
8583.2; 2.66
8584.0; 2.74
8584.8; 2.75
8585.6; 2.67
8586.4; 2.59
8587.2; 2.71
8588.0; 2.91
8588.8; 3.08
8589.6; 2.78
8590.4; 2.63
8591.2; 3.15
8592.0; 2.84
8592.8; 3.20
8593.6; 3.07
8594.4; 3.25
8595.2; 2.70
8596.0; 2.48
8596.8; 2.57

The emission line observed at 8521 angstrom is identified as [S II]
